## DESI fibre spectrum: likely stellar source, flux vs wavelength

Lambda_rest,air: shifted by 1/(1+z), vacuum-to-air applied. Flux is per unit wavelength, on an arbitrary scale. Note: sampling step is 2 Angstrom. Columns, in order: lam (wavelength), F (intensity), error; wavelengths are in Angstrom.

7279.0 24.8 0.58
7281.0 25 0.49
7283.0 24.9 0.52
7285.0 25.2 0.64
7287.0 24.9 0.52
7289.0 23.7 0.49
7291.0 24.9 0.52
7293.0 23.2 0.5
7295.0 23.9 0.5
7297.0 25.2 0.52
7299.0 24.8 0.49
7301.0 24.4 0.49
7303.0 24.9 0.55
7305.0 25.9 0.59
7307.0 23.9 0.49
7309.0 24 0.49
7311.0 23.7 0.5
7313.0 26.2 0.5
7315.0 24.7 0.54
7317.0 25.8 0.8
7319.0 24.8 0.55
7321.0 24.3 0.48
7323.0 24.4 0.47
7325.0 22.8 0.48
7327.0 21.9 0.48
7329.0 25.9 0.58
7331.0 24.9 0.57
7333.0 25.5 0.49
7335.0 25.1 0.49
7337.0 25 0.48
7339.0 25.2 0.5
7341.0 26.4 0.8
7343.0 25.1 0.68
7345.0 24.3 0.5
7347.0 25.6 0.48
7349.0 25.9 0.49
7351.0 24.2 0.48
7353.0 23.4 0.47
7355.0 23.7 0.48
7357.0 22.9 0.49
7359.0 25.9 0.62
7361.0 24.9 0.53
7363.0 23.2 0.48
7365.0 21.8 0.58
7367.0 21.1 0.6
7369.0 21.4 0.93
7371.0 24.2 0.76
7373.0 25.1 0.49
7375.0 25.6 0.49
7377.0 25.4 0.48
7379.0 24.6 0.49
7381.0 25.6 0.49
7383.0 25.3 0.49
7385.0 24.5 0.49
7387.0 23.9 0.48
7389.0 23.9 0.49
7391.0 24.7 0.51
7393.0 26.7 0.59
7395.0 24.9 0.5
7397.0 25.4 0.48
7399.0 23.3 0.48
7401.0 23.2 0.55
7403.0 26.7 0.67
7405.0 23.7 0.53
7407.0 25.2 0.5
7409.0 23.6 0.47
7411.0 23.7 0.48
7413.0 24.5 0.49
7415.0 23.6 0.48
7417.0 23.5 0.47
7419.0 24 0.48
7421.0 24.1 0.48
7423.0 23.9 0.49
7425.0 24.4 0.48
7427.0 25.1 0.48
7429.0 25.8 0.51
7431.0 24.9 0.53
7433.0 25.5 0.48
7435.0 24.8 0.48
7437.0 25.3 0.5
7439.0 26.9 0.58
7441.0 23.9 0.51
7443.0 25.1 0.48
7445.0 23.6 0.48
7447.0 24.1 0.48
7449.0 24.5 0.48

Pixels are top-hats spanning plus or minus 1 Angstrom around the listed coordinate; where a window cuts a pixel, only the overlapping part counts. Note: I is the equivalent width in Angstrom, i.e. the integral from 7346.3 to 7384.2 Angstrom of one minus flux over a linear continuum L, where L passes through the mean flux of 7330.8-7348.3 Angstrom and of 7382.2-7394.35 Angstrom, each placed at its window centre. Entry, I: 1.3 Angstrom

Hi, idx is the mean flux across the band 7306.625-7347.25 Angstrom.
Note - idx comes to 24.7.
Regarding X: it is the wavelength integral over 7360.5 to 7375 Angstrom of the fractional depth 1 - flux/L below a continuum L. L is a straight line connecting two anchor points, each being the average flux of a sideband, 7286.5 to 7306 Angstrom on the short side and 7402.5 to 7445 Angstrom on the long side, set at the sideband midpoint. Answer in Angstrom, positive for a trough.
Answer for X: 0.8 Angstrom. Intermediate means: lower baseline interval 24.6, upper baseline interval 24.6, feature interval 23.2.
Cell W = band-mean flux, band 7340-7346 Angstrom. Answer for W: 25.3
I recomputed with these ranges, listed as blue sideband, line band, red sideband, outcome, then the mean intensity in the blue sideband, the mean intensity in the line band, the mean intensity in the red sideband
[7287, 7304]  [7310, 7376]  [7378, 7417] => 0.2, 24.4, 24.4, 24.6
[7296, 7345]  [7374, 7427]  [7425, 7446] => 0.9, 24.8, 24.5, 25.1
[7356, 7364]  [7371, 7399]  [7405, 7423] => -1.0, 24.2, 25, 24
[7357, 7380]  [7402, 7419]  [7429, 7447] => 0.2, 23.9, 24.3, 25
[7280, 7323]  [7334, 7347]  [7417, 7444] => -0.3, 24.7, 25.2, 24.8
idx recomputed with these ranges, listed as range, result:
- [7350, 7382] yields 23.9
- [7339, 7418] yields 24.4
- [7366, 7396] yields 24.5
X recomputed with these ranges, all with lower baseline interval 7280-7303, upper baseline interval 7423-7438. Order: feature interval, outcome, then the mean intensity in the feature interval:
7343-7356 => 0.11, 24.6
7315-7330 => 0.23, 24.3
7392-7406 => 0.05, 24.8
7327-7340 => -0.16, 25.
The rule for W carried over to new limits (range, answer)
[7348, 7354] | 24.5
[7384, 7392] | 24.2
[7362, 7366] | 22.5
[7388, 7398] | 25.1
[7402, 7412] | 24.6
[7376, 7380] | 25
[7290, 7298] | 24.3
